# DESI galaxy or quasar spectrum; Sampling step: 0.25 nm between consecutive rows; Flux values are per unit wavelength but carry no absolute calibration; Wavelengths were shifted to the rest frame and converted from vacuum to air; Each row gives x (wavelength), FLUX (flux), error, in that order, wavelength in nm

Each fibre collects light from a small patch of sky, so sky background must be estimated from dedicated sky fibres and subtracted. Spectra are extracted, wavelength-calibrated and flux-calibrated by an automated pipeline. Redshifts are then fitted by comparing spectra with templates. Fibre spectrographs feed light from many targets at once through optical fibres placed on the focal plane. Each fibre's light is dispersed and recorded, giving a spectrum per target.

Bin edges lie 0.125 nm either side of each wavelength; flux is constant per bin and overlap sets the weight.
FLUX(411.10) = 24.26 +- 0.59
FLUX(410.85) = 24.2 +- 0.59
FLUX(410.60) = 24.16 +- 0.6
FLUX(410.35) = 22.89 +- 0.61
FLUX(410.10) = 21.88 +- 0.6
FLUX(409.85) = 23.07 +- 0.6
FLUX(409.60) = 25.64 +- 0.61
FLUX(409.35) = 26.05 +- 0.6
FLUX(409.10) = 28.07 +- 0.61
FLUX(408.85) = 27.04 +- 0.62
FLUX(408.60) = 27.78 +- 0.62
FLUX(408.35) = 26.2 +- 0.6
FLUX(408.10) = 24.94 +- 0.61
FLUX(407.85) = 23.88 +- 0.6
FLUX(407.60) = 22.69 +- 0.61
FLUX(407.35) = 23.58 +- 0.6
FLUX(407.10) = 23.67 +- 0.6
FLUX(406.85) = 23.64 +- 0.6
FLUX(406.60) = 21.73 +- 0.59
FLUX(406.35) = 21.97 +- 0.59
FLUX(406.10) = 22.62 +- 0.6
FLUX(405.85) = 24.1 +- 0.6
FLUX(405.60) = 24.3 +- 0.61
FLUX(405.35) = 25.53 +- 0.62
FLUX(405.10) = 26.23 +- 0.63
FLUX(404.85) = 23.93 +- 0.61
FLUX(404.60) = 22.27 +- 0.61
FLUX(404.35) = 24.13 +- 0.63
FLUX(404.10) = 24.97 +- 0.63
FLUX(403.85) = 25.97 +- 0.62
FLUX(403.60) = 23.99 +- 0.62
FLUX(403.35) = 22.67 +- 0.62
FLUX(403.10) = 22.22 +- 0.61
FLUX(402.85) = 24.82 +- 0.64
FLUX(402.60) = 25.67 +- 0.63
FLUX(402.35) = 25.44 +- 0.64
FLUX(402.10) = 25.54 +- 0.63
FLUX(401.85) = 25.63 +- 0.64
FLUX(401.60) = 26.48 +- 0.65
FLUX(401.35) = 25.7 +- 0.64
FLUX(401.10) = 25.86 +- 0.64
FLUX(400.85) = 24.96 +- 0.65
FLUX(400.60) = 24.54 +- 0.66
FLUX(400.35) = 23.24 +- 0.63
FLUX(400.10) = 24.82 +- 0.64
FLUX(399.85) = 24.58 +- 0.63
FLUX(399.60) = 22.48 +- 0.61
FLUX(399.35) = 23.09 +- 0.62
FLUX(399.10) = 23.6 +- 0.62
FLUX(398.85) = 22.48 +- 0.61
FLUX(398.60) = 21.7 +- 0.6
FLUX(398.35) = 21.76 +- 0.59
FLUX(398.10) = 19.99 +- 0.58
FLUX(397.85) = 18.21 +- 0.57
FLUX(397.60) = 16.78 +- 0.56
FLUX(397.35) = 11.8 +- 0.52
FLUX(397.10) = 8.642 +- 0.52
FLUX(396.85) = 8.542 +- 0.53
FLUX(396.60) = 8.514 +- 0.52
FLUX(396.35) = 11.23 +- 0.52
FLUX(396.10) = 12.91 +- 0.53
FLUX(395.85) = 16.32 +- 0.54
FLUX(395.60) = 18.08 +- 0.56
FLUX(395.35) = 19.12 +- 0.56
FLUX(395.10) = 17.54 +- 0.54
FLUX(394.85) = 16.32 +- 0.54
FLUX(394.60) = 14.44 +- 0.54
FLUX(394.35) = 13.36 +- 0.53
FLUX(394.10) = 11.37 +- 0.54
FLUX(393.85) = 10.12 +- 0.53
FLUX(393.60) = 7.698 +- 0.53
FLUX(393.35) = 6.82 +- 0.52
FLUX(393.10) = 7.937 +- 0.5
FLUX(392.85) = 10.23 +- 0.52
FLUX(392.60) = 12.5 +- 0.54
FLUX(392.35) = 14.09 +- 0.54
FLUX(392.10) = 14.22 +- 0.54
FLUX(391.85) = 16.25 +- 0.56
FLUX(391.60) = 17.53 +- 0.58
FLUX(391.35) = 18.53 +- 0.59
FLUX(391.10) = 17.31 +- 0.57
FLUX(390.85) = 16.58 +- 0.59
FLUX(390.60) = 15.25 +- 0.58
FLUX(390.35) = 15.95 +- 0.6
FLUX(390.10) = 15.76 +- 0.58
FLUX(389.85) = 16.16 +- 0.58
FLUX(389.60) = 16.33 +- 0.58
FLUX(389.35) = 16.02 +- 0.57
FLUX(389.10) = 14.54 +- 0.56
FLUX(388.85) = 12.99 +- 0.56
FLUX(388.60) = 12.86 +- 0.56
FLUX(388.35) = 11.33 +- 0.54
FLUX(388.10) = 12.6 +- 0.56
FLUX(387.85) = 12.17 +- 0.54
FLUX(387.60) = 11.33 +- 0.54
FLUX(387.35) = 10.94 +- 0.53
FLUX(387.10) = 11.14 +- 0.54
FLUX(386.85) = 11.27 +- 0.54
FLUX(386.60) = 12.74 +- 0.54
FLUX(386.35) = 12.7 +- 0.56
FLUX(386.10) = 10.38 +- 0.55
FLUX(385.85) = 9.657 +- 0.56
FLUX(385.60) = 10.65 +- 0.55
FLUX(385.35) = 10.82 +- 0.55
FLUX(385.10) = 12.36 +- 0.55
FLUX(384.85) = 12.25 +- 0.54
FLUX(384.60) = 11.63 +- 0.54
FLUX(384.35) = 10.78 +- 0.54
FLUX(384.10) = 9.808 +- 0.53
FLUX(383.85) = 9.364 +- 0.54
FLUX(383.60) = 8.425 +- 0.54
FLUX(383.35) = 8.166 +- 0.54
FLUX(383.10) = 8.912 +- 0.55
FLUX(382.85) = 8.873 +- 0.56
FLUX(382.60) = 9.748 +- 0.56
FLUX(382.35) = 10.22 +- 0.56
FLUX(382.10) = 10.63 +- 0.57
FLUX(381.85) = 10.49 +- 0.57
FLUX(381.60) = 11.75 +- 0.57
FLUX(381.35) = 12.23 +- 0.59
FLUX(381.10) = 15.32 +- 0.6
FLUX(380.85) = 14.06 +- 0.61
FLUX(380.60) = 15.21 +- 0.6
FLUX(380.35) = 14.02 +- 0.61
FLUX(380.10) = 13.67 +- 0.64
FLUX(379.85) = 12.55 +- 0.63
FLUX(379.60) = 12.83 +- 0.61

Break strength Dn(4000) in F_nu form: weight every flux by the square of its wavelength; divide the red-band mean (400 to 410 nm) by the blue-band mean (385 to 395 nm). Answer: 2.0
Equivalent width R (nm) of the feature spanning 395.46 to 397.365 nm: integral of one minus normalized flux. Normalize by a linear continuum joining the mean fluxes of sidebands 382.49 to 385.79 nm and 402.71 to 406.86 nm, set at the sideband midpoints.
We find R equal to 0.640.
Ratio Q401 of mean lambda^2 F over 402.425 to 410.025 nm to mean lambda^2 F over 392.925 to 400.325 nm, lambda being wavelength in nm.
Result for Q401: 1.6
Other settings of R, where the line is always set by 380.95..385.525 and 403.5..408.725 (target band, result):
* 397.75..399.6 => -0.172 nm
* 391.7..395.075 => 0.912 nm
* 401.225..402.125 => -0.179 nm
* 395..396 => 0.015 nm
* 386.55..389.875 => 0.174 nm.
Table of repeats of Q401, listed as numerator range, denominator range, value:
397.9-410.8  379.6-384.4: 2.39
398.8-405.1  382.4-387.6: 2.52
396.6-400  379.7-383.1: 1.66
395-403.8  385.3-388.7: 1.92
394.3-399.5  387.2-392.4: 1.16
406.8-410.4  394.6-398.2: 1.81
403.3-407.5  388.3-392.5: 1.66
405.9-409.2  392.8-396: 1.99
